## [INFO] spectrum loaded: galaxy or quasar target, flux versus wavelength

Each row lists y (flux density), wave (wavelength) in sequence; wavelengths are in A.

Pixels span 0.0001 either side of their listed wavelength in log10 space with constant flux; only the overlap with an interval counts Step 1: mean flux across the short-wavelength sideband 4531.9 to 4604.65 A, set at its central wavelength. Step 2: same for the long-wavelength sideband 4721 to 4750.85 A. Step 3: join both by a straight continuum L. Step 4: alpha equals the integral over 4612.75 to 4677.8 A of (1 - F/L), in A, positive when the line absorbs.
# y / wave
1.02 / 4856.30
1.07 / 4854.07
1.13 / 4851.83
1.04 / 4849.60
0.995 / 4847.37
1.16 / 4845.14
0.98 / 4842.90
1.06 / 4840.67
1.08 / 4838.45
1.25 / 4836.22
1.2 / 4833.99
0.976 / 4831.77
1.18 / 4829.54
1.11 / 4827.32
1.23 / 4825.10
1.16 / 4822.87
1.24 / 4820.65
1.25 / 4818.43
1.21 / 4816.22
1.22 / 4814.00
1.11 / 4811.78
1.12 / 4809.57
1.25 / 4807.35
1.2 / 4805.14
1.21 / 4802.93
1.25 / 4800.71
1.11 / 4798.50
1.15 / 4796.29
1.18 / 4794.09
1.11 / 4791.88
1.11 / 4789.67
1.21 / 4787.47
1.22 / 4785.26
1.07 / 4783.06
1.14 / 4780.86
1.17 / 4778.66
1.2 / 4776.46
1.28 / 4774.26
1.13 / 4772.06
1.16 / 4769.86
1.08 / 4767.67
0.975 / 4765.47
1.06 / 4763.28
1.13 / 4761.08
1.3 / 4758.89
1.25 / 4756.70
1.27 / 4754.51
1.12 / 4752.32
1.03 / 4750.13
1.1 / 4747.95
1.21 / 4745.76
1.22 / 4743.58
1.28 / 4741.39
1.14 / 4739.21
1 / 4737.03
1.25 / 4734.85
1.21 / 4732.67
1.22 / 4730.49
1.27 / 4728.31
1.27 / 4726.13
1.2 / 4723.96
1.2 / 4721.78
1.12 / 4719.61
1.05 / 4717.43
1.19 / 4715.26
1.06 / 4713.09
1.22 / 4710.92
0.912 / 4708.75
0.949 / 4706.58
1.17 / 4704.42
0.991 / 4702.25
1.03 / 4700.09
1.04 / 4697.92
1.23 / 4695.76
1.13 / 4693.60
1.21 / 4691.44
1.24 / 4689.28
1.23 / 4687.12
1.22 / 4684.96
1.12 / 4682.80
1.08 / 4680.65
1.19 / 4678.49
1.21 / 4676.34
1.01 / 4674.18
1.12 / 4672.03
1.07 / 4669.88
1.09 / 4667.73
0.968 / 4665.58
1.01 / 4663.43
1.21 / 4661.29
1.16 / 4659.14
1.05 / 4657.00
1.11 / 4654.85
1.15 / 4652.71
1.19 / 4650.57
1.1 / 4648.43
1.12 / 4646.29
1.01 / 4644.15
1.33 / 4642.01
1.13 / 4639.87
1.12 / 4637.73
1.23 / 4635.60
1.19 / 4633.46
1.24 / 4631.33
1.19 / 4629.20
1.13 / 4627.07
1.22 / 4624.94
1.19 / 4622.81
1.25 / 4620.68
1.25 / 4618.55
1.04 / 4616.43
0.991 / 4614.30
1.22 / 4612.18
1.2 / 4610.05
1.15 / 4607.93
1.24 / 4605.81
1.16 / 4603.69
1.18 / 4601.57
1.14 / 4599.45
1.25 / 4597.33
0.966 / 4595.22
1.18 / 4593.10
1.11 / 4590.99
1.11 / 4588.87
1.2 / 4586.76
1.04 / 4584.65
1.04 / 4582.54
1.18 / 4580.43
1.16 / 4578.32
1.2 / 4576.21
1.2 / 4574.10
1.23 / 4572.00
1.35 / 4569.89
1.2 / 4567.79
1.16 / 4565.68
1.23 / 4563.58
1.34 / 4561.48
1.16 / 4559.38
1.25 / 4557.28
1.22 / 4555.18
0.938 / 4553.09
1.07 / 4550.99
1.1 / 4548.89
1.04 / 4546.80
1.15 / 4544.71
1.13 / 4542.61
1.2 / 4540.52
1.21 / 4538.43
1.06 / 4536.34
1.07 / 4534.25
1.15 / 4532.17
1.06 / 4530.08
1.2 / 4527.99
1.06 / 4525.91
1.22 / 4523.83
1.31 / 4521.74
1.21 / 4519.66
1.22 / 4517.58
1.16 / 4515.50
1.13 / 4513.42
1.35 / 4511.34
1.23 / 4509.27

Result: 1.8 A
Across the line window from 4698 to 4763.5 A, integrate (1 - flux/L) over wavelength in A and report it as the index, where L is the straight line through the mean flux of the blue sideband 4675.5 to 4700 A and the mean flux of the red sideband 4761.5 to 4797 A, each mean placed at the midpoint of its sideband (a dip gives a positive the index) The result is 0.4 A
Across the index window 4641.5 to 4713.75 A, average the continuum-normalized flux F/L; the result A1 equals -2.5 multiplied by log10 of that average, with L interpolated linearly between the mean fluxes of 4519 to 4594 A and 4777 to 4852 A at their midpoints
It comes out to 0.04 mag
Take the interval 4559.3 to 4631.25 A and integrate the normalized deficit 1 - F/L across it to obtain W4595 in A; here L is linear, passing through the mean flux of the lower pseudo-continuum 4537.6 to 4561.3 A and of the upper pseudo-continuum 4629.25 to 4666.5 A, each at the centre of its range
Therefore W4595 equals -2.1 A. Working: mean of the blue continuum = 1.14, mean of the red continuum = 1.14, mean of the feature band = 1.17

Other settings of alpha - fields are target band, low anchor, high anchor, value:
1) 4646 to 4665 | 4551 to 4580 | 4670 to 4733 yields 0.67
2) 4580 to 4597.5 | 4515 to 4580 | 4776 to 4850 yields 0.84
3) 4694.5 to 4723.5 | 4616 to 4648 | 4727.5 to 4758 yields 2.20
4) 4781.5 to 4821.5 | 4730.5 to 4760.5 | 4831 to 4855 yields -1.78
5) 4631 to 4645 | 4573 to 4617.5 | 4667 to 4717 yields -0.59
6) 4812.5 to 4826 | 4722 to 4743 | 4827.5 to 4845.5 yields -1.09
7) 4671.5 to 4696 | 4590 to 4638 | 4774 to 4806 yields 0.09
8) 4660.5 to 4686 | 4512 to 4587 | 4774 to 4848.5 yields 1.17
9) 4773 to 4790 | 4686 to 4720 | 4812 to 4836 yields -0.35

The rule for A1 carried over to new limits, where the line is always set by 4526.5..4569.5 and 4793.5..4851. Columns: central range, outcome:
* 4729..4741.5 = -0.03 mag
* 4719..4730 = -0.06 mag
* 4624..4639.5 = -0.03 mag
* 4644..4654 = 0.02 mag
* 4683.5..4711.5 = 0.03 mag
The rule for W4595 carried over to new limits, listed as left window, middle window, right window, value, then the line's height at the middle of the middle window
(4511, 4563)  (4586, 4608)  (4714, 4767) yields 0.2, 1.16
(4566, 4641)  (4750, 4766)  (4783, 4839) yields 0.2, 1.17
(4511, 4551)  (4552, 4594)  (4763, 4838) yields -0.7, 1.16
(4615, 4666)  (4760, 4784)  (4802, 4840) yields 0.8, 1.17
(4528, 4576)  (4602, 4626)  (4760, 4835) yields -0.3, 1.16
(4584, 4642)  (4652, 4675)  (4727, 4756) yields 1.7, 1.17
